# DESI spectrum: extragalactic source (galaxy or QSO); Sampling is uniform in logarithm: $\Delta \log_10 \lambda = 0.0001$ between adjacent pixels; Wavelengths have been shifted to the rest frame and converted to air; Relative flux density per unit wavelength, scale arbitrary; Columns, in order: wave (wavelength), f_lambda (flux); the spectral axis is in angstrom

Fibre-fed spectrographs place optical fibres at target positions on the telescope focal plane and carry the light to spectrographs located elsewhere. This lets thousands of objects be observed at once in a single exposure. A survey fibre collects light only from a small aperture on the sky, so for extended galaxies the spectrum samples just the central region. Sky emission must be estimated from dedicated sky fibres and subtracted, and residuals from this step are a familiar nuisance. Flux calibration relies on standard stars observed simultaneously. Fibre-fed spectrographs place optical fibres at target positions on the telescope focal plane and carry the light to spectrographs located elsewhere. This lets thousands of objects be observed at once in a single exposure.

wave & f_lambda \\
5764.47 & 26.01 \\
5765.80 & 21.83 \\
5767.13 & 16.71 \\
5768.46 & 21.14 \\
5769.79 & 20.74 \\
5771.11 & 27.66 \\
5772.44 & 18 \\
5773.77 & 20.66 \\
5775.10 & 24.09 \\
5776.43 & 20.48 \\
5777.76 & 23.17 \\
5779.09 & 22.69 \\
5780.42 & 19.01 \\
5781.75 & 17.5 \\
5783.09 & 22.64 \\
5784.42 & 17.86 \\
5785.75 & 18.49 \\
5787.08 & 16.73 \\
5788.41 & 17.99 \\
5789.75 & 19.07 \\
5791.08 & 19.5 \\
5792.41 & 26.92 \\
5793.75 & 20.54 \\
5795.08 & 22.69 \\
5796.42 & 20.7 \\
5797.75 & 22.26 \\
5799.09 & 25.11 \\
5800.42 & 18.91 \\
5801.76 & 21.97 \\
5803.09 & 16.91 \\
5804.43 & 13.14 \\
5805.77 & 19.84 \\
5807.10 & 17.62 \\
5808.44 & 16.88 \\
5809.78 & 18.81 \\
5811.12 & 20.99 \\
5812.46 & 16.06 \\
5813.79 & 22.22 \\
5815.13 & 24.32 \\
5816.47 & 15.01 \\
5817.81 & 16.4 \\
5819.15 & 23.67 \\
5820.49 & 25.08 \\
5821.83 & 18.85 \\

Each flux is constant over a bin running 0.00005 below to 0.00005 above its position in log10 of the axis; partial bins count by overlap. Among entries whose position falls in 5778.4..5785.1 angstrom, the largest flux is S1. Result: 22.69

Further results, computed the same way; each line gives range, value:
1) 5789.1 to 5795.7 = 26.92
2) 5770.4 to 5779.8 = 27.66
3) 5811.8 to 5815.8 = 24.32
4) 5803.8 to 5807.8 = 19.84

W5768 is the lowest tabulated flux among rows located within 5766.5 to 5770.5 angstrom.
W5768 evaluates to 16.71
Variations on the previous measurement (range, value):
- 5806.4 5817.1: 15.01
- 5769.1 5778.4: 18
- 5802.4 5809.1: 13.14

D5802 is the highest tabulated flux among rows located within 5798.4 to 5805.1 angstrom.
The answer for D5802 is 25.11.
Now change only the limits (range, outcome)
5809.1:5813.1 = 20.99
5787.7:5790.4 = 19.07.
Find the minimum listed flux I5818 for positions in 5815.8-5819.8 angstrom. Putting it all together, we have 15.01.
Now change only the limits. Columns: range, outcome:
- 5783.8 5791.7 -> 16.73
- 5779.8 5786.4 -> 17.5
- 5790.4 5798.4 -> 19.5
